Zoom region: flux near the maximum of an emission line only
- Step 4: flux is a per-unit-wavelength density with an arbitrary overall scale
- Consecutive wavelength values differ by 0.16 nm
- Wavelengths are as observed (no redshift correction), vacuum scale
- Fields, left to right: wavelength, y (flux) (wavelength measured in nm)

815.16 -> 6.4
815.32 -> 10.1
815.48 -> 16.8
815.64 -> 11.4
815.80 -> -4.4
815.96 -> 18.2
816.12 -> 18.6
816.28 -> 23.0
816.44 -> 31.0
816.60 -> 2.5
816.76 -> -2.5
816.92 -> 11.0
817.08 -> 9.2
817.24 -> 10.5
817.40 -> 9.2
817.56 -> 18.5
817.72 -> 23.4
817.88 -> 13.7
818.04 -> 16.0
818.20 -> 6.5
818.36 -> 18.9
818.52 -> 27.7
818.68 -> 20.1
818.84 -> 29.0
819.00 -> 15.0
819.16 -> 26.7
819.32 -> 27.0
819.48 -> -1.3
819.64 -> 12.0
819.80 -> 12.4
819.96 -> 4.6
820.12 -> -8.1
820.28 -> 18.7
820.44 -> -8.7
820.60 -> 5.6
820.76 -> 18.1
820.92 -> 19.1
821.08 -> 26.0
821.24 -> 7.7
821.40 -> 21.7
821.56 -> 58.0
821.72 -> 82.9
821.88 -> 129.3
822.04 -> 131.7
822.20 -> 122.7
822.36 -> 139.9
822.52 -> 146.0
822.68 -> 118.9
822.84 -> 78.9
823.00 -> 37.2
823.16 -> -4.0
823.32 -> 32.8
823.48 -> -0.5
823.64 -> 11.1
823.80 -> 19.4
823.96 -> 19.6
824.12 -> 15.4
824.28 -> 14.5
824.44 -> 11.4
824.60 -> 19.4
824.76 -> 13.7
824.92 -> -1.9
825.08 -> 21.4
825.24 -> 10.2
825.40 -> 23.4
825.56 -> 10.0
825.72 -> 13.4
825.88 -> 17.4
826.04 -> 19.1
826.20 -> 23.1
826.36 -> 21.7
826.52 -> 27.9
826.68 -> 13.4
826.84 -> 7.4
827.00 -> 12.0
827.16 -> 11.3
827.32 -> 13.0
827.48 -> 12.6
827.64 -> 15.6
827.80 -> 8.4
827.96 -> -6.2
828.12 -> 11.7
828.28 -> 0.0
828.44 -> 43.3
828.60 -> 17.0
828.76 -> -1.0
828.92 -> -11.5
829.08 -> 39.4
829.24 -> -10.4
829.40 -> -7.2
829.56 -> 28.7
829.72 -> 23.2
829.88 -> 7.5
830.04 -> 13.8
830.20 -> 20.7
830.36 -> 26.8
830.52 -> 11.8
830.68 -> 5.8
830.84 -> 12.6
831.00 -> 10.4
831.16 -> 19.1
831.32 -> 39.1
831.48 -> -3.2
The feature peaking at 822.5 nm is [O II] 3727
